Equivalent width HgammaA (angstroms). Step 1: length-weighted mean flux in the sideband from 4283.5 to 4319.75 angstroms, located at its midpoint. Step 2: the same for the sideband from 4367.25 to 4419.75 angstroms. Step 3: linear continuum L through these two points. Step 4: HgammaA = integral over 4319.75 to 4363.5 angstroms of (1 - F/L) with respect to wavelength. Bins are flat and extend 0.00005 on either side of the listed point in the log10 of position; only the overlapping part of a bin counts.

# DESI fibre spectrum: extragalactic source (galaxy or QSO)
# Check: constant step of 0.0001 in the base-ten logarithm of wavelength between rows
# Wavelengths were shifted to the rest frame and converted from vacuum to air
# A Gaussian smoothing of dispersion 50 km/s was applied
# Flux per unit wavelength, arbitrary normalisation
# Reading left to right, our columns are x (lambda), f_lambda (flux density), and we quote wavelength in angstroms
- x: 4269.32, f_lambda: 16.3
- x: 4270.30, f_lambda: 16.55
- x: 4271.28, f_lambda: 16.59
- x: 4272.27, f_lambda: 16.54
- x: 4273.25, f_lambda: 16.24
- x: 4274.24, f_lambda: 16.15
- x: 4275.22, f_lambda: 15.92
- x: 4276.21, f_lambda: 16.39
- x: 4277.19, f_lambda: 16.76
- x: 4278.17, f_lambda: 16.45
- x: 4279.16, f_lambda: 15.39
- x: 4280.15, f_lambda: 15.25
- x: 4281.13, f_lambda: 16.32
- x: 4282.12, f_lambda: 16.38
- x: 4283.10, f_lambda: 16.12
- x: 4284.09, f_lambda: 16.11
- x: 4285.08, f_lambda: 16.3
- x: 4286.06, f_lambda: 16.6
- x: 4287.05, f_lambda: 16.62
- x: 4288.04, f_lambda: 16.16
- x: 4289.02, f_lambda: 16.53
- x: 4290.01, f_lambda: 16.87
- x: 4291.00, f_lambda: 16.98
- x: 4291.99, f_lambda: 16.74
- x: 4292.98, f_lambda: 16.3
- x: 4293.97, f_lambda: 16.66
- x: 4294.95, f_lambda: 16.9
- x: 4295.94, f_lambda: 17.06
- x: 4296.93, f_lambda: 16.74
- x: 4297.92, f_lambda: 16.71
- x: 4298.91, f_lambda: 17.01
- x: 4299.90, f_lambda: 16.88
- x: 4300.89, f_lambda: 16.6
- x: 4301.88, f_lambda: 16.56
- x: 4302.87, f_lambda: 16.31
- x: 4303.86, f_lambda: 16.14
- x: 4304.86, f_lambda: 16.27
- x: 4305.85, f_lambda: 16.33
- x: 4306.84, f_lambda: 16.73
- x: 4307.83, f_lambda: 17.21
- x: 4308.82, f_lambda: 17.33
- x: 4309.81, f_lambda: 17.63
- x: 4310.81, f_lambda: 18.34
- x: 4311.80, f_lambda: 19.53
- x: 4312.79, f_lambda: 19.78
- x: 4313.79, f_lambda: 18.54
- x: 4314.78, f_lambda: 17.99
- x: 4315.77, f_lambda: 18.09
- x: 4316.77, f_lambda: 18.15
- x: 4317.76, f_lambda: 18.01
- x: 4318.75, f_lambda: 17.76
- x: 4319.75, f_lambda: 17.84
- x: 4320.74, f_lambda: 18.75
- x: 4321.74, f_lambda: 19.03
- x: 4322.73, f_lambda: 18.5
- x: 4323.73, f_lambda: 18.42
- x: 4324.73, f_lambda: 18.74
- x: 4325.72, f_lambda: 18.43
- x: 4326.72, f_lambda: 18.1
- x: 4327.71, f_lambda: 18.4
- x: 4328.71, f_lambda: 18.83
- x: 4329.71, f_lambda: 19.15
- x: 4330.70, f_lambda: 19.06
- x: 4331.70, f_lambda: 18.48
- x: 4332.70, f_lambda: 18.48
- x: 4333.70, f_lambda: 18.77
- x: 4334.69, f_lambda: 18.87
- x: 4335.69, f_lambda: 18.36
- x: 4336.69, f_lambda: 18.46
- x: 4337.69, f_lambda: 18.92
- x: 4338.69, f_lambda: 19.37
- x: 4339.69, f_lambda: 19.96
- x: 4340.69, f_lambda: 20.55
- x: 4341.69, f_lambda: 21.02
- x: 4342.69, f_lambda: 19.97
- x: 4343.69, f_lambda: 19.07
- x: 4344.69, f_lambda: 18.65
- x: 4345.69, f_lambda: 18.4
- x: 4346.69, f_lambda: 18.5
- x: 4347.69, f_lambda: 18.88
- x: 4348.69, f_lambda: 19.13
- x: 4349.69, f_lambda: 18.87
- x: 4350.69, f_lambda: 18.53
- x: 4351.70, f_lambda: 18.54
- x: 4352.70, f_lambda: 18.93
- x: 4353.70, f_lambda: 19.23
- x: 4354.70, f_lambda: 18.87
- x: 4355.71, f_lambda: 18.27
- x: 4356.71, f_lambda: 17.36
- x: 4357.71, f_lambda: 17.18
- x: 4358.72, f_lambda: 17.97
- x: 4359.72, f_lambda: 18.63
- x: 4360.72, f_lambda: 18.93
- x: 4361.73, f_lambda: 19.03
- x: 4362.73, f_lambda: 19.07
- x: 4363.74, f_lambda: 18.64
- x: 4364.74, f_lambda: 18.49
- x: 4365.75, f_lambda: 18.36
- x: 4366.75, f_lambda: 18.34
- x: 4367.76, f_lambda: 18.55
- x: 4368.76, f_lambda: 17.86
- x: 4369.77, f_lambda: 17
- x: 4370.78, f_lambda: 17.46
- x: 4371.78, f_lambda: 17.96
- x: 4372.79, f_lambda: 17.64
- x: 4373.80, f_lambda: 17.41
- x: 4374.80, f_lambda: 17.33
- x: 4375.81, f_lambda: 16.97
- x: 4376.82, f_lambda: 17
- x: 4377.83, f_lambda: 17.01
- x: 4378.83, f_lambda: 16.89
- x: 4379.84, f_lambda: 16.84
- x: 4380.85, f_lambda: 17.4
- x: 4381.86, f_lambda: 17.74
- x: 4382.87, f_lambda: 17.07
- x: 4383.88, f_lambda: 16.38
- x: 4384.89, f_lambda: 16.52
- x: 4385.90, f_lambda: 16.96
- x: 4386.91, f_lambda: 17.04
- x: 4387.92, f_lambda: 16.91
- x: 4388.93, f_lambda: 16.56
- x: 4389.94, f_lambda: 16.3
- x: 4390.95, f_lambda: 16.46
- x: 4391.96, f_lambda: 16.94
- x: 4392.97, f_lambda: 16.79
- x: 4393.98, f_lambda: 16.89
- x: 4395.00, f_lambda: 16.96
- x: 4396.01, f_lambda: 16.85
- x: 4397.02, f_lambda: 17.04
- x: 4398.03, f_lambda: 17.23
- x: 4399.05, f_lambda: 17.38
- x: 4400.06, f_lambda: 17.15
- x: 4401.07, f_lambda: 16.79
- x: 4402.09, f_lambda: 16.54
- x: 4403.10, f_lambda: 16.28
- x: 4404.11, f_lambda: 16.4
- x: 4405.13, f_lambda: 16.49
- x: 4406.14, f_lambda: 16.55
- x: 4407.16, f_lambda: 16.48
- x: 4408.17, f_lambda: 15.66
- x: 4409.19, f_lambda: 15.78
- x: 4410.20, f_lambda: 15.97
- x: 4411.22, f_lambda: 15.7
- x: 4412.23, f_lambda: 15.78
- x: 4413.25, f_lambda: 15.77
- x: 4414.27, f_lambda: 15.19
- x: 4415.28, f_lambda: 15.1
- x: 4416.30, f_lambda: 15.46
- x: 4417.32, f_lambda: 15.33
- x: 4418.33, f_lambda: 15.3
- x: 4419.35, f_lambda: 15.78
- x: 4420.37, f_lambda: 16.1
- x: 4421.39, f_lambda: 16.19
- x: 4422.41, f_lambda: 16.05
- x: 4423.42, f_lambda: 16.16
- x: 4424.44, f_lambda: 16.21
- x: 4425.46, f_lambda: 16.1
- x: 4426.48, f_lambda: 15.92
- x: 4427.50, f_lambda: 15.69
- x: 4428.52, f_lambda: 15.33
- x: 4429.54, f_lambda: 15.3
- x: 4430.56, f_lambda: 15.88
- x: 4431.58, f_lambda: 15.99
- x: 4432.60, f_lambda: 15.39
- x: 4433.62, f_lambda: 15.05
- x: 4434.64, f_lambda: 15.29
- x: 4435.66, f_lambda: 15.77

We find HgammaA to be -4.8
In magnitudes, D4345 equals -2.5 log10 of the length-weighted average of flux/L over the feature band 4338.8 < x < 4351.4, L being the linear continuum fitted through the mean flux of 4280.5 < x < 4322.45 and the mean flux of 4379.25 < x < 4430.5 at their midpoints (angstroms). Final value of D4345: -0.15 mag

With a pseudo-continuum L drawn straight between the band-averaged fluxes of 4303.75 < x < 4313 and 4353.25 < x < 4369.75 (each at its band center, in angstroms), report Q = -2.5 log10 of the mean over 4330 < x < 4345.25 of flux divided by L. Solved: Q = -0.07 mag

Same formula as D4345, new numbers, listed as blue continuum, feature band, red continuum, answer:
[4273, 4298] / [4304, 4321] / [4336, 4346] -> 0.002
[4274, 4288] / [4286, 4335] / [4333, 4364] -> -0.017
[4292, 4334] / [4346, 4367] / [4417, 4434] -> -0.096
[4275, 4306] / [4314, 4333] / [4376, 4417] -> -0.122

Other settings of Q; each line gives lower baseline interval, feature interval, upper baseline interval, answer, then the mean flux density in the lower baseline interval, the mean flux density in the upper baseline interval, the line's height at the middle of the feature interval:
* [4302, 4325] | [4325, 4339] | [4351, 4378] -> -0.04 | 17.9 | 18.1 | 17.9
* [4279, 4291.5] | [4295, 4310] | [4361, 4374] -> 0.00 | 16.3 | 18.2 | 16.7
